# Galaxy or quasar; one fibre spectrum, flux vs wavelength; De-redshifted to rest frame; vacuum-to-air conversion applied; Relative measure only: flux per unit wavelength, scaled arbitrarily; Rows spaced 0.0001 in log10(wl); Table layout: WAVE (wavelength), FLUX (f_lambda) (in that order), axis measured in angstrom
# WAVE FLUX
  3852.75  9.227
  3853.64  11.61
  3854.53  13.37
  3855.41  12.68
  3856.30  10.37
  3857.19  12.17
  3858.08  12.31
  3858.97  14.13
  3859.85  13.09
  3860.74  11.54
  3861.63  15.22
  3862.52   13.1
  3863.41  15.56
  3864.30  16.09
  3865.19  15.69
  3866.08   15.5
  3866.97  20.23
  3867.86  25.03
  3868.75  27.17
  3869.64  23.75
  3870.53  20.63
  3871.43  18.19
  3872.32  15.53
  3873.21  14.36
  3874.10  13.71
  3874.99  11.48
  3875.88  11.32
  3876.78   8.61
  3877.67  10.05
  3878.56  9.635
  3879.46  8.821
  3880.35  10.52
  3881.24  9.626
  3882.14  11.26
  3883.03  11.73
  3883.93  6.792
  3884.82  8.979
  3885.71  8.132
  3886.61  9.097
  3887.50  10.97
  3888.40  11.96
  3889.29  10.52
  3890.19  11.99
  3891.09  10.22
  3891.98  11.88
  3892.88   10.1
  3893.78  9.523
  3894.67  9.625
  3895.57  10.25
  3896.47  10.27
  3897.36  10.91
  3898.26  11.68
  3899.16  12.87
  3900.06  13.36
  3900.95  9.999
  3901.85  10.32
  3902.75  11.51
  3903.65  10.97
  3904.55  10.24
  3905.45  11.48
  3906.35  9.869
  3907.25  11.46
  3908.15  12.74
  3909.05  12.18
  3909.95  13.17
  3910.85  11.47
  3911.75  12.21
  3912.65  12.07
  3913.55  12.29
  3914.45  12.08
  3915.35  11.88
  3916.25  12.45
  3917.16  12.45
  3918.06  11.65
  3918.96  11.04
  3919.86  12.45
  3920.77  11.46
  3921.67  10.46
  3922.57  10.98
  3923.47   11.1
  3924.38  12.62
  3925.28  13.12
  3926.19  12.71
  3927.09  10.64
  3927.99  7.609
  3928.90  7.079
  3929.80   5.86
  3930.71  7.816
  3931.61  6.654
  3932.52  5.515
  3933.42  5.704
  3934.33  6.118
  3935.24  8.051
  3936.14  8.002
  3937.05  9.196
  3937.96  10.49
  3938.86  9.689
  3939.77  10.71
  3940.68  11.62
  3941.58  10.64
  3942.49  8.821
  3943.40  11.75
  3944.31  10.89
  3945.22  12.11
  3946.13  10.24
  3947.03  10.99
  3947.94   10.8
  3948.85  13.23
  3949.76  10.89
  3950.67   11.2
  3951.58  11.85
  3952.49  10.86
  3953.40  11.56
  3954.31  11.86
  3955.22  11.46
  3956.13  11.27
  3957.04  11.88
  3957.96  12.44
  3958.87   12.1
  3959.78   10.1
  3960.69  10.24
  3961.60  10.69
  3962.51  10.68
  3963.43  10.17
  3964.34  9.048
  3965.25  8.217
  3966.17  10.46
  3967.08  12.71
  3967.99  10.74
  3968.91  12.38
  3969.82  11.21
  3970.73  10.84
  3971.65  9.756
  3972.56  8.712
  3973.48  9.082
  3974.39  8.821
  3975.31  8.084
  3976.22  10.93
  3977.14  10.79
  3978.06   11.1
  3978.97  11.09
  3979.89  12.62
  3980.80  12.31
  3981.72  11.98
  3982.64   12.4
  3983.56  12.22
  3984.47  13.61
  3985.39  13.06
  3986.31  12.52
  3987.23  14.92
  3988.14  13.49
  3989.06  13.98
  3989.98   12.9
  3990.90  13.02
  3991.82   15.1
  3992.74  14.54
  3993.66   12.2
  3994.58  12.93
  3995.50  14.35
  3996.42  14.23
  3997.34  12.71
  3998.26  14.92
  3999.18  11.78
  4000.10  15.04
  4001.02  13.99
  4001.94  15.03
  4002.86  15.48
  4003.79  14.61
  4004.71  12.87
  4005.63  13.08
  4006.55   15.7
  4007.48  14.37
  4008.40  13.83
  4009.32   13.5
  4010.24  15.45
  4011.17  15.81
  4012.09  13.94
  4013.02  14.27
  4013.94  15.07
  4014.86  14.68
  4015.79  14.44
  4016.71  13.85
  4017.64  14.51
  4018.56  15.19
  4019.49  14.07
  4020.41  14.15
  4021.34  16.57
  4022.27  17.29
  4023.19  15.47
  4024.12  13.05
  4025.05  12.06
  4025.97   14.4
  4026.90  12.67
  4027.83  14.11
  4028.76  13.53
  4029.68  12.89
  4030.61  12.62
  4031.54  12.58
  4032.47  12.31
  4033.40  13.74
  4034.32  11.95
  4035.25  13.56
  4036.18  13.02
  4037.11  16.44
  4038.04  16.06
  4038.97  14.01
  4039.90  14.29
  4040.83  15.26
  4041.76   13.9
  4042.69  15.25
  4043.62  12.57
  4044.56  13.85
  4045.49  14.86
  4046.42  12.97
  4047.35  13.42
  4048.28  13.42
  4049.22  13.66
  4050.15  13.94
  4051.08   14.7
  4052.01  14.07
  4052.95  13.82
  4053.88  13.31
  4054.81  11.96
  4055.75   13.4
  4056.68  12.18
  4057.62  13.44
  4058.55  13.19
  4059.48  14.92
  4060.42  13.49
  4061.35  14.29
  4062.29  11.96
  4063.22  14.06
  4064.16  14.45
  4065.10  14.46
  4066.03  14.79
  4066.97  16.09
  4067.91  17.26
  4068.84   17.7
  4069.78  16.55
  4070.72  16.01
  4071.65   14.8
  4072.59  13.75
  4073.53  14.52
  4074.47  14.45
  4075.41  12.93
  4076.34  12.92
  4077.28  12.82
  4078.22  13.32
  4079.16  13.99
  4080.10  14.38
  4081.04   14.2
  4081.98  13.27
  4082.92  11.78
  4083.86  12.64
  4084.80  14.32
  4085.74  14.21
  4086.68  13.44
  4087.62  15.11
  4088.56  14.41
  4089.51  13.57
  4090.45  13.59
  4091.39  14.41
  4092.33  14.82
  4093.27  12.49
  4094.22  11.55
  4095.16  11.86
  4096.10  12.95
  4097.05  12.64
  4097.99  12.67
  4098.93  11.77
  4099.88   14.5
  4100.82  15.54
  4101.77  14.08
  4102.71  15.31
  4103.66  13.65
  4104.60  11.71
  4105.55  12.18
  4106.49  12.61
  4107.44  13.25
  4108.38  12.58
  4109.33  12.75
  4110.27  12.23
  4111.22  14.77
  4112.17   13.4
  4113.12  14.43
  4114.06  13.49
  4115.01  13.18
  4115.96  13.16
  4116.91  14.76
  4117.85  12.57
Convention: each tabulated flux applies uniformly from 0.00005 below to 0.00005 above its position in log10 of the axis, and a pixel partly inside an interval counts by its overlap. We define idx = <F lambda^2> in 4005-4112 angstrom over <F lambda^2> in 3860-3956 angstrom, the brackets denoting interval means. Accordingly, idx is 1.29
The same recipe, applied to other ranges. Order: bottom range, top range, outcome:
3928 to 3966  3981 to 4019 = 1.44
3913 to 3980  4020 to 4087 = 1.41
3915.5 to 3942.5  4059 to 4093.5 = 1.56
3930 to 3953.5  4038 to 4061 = 1.49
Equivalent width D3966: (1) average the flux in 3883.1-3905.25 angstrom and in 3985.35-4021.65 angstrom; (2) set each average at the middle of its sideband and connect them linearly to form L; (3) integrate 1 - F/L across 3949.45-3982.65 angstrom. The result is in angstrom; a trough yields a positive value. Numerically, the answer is 5.3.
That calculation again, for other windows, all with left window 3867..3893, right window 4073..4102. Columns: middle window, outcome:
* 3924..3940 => 5.4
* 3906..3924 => 1.8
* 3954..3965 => 1.9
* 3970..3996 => 2.4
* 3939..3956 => 2.6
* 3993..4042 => -2.9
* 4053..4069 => -0.8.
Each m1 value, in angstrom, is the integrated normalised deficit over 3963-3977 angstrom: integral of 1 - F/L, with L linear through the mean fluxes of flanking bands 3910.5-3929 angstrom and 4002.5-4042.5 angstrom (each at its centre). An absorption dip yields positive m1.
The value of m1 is 3.0 angstrom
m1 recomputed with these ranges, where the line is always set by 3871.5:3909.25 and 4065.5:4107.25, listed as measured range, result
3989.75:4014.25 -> -2.9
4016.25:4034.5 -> -1.3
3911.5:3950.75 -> 4.1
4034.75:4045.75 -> -1.0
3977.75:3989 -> -0.3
